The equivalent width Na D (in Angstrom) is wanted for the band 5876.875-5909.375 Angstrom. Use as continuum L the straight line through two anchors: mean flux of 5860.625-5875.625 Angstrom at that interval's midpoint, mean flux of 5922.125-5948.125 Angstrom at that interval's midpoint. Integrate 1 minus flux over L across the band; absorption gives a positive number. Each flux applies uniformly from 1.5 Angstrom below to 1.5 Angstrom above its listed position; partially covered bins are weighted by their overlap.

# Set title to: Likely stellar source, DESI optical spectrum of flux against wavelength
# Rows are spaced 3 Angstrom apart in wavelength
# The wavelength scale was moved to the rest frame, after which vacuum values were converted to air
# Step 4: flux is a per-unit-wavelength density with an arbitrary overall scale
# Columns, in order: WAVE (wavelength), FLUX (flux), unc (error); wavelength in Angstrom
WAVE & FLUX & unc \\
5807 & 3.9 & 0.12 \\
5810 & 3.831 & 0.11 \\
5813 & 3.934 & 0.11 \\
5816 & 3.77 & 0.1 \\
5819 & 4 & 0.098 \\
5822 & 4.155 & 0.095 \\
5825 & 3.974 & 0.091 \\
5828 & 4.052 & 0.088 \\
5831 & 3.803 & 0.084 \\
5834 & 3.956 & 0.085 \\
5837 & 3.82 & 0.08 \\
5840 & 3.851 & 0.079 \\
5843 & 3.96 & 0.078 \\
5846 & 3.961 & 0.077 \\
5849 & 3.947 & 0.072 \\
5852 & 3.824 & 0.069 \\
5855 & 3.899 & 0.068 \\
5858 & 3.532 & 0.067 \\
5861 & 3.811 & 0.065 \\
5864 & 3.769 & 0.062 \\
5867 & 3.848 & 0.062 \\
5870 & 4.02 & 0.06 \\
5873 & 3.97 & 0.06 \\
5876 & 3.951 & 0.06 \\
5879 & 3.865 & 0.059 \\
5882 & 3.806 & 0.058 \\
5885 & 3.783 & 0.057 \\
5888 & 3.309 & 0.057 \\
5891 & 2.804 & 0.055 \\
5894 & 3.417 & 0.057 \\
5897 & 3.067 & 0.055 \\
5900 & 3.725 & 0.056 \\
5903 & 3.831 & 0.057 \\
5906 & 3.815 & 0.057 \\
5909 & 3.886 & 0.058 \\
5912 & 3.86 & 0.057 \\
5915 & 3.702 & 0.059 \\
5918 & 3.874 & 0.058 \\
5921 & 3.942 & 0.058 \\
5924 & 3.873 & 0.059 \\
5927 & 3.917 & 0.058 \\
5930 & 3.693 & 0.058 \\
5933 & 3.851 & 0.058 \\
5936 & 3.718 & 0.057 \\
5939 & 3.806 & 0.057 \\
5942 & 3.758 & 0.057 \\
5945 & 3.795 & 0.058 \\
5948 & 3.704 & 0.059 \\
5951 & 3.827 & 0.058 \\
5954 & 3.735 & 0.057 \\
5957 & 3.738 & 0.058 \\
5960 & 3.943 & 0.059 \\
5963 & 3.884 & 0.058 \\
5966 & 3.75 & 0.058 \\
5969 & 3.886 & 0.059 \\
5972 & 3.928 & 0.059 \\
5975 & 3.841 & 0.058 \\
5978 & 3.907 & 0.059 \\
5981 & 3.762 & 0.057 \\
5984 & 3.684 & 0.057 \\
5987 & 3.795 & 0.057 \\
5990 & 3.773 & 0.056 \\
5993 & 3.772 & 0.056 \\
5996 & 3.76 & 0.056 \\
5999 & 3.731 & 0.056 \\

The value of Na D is 2.4 Angstrom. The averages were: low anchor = 3.89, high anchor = 3.8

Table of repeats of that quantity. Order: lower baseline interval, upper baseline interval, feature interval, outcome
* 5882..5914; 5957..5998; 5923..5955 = -0.8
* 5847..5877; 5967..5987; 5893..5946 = 1.2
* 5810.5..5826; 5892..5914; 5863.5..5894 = 0.3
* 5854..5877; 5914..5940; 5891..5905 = 1.4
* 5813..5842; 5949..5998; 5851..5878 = 0.4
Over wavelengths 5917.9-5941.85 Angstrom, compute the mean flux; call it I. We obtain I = 3.83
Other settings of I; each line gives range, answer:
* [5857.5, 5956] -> 3.74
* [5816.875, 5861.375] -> 3.9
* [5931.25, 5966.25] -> 3.79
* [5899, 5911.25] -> 3.82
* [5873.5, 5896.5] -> 3.56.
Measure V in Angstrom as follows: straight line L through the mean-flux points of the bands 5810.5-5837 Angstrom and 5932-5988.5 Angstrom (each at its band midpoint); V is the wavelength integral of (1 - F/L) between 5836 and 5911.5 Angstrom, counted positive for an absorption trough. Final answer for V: 3.0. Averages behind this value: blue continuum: 3.94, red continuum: 3.81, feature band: 3.74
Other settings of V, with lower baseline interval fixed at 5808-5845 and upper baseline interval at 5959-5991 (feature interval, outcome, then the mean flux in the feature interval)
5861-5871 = 0.10 Angstrom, 3.86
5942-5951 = 0.20 Angstrom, 3.76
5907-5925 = 0.07 Angstrom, 3.85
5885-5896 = 1.79 Angstrom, 3.25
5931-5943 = 0.23 Angstrom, 3.78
